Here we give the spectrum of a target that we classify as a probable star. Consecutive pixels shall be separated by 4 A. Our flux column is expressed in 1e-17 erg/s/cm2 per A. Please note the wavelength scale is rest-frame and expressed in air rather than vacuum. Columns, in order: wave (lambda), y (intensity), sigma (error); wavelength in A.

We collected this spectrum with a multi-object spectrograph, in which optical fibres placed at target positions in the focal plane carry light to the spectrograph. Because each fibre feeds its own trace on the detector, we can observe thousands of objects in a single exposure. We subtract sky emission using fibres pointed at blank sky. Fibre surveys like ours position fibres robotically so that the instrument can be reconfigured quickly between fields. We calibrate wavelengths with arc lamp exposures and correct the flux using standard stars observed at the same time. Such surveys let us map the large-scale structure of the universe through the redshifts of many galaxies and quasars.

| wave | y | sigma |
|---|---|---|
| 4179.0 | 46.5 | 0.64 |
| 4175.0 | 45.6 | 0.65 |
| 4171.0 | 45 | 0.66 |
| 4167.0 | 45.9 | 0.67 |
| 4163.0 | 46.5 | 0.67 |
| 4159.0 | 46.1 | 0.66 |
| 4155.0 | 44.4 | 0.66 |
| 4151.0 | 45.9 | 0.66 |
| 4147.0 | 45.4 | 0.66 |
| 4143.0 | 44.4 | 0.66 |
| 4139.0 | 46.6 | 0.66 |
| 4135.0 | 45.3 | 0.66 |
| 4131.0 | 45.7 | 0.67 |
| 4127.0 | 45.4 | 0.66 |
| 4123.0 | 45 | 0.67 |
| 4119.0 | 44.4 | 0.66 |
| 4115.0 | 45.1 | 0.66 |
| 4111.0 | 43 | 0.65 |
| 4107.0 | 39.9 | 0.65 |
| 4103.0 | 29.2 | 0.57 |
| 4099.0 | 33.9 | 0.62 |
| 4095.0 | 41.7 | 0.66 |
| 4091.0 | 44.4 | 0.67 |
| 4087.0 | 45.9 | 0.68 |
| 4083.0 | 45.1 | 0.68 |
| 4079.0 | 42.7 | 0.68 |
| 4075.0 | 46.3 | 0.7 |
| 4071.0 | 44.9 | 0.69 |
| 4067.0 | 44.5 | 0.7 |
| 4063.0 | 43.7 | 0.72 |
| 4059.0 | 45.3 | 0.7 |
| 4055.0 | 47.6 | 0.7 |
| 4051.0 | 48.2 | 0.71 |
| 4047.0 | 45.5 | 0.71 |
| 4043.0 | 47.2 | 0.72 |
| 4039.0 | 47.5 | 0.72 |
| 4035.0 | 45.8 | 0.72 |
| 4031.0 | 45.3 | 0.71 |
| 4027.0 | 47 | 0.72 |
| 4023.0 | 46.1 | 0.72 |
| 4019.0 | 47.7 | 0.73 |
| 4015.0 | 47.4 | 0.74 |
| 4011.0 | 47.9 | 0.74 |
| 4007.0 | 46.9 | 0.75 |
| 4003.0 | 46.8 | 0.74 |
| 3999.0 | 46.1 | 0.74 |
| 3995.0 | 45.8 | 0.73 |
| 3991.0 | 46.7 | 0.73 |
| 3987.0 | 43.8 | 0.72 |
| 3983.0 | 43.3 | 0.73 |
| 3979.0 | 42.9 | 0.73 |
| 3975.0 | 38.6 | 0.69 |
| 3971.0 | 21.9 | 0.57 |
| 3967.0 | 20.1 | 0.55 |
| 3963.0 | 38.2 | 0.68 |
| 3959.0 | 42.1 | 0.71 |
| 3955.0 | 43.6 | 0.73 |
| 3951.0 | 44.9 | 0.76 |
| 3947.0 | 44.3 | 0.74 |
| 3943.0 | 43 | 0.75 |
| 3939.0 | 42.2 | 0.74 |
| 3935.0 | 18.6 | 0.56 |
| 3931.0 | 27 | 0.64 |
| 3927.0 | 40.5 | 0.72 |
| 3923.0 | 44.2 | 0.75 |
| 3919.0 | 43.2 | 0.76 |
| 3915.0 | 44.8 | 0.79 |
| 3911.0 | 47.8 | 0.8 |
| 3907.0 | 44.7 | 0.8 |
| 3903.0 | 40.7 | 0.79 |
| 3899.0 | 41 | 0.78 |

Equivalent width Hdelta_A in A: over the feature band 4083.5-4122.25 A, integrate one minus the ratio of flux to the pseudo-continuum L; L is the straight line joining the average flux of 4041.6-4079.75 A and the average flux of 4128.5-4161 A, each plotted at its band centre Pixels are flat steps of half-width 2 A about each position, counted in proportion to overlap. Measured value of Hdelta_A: 3.8 A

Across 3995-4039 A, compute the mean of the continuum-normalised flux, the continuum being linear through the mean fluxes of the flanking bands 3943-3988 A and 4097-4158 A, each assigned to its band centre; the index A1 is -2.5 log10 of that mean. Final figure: -0.17 mag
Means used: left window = 38.6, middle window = 46.7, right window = 43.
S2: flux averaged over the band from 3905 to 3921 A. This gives 45.1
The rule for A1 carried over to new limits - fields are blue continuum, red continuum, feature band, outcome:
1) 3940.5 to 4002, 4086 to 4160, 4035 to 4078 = -0.10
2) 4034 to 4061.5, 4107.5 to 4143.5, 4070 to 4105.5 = 0.11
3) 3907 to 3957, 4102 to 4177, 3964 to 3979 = 0.35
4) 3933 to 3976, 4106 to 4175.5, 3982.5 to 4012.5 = -0.20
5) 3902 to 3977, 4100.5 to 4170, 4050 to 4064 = -0.11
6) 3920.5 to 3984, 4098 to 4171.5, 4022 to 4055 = -0.16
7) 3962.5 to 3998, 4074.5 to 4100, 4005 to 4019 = -0.20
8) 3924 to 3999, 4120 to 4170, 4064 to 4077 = -0.06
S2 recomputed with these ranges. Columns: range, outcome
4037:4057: 47.2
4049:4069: 45.9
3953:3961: 42.9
